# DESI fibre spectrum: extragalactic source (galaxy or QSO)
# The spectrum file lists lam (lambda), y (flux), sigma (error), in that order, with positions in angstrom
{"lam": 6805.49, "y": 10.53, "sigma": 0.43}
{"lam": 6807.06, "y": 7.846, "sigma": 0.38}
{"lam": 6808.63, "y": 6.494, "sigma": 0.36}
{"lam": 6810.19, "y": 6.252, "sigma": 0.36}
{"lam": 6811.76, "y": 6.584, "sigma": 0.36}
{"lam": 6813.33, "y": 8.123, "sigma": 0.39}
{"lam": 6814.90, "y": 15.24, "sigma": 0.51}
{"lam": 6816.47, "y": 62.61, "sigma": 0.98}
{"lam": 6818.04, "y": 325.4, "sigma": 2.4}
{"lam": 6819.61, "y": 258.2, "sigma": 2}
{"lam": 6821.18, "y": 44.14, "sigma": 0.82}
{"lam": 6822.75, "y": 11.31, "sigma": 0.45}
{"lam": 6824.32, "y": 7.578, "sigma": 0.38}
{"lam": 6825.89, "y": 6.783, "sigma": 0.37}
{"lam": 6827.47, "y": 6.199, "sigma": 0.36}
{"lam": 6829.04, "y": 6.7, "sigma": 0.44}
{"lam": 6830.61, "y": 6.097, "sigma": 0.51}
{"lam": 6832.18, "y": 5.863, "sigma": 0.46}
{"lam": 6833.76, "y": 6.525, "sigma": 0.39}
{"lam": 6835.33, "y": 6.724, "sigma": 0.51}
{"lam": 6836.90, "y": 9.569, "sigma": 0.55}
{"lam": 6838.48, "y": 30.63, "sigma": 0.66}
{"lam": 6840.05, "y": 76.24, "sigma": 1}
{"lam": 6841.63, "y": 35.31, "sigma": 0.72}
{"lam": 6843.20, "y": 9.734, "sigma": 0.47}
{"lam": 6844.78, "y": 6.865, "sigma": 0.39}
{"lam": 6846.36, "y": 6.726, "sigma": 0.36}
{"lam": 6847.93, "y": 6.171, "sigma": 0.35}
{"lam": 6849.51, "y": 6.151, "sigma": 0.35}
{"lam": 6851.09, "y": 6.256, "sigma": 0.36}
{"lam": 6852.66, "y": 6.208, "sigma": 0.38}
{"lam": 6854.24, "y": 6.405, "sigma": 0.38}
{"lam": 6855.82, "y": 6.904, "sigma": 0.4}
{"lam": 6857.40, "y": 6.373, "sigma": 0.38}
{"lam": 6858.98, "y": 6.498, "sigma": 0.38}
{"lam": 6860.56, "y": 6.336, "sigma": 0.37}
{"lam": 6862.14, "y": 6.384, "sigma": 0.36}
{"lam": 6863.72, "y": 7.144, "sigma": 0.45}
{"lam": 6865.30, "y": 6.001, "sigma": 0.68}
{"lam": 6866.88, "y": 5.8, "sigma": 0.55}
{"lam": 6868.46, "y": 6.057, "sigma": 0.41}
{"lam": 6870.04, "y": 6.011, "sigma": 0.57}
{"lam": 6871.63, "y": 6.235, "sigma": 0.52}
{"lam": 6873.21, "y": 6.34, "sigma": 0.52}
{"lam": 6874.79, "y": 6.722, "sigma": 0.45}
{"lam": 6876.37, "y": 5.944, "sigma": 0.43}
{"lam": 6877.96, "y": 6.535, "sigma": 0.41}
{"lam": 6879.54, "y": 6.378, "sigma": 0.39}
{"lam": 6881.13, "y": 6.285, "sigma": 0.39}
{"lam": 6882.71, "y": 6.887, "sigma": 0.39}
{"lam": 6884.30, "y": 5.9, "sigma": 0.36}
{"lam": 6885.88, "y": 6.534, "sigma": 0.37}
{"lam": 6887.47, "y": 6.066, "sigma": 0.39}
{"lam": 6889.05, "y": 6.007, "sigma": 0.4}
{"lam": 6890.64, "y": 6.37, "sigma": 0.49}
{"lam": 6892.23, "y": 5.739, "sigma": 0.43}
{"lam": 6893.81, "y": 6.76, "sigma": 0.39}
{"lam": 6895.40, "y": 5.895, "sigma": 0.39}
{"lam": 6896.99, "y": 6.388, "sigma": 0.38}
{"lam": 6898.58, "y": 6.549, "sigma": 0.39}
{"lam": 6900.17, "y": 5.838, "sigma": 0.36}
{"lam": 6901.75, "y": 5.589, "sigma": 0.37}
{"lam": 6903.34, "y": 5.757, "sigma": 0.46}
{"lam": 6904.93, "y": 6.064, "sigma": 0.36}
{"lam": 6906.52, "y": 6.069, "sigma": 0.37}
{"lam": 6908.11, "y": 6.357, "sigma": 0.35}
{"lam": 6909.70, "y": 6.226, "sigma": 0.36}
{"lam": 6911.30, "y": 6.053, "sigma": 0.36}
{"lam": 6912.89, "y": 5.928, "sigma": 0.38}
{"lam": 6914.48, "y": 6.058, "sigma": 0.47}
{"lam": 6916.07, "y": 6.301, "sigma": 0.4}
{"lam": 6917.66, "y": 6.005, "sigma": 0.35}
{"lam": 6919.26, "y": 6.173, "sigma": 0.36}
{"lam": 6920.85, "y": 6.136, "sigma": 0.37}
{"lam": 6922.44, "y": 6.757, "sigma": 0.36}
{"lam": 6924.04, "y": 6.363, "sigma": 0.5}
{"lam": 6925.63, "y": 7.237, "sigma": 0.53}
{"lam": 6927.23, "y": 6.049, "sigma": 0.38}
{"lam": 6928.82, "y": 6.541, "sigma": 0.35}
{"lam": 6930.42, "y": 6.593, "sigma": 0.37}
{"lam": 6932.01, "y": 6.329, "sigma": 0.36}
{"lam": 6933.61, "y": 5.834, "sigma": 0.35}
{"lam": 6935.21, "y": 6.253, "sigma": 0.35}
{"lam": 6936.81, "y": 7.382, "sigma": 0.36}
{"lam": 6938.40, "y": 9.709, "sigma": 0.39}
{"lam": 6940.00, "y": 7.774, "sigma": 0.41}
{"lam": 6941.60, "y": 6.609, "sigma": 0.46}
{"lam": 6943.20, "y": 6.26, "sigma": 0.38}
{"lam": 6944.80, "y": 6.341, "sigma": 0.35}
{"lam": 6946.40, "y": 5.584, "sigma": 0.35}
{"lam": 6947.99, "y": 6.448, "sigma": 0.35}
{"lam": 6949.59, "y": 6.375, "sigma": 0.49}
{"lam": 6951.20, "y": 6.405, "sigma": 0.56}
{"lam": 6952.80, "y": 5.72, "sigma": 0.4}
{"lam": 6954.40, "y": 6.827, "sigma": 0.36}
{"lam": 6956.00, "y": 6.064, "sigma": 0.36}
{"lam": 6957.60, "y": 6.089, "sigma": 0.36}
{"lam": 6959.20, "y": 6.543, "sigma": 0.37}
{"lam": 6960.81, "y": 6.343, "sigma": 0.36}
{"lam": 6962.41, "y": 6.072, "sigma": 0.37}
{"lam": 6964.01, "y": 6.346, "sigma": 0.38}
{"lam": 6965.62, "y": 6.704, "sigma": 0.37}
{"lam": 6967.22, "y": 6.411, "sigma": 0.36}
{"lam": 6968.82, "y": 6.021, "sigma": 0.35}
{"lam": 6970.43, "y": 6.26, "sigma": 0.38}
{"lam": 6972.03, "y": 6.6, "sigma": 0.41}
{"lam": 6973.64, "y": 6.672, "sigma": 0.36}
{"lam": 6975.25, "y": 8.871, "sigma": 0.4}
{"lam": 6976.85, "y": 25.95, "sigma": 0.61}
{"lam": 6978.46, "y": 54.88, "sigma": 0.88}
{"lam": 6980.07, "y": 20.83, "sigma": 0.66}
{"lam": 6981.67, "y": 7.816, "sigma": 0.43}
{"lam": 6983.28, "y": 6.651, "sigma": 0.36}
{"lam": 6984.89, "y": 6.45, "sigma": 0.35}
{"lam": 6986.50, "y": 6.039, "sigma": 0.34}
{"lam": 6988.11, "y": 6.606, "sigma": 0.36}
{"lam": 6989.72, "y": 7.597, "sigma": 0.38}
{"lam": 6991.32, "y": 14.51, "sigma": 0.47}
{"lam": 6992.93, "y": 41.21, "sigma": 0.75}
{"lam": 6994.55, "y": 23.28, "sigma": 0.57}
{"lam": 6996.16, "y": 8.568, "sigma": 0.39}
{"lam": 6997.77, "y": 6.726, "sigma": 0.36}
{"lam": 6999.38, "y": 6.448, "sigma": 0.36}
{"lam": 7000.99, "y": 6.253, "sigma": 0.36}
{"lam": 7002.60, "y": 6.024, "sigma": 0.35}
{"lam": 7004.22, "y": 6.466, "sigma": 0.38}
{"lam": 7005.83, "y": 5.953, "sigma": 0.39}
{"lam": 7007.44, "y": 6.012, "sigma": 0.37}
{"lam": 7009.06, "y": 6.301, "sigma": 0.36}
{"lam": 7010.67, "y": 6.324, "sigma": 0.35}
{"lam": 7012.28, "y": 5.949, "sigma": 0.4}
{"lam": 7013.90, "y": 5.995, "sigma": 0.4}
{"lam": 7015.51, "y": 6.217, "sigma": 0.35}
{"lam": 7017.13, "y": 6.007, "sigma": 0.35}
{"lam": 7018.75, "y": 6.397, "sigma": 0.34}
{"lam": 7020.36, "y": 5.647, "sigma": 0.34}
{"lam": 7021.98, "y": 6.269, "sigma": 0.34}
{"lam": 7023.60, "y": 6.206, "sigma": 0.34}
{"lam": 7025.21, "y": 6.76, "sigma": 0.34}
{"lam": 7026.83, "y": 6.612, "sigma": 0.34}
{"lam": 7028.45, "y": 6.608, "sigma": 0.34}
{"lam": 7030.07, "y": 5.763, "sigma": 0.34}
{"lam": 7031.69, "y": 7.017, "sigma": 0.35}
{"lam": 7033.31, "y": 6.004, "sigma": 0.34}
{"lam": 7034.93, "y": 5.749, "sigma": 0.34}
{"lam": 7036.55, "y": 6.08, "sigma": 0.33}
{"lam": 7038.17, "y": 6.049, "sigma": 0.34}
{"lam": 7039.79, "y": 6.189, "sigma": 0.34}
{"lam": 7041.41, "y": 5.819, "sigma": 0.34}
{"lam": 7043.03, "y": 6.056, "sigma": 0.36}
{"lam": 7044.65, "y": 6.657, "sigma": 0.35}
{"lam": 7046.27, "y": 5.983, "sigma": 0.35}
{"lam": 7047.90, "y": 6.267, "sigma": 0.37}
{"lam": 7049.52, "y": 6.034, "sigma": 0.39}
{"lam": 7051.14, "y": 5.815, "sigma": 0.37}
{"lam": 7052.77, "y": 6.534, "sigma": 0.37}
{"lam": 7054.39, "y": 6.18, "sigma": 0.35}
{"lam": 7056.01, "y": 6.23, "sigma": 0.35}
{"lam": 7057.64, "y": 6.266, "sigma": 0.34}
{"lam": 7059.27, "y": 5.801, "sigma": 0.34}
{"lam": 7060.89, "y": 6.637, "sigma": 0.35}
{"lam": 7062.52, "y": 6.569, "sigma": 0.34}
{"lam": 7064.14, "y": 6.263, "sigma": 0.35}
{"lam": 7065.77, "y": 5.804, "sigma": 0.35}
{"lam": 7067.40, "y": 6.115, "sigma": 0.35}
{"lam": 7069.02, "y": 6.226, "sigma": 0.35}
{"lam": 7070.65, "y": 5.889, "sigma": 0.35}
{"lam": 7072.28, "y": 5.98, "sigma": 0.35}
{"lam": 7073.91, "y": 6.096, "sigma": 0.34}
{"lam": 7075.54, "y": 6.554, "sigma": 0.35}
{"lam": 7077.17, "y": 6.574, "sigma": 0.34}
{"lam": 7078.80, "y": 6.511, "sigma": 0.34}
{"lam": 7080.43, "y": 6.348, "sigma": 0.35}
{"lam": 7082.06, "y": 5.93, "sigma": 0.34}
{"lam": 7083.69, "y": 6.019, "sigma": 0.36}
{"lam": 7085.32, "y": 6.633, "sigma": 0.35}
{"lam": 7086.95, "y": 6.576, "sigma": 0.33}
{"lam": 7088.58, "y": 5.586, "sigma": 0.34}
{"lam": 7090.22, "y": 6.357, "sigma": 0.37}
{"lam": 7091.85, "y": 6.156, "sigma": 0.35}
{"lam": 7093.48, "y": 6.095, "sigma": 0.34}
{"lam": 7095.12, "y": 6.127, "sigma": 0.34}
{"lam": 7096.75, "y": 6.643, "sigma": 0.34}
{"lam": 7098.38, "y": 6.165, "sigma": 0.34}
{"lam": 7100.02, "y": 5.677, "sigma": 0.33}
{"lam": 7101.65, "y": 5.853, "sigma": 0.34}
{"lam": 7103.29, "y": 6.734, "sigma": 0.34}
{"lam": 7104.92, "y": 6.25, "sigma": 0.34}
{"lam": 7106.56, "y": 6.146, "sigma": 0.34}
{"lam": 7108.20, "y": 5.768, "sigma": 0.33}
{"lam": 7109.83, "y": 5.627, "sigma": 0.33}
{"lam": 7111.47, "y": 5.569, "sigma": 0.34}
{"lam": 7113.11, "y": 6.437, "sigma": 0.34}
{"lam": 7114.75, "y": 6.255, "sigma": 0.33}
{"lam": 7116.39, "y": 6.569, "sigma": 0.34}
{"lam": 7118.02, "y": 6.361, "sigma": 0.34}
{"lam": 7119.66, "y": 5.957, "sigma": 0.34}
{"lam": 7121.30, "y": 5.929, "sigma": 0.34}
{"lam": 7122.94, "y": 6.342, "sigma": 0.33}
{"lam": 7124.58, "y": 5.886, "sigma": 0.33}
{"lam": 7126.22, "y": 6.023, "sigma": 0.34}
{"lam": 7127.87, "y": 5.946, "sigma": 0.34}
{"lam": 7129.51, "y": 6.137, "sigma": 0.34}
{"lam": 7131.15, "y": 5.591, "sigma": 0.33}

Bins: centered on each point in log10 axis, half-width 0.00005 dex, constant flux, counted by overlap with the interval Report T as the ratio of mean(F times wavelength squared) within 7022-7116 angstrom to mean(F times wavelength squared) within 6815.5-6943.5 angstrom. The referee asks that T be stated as 0.41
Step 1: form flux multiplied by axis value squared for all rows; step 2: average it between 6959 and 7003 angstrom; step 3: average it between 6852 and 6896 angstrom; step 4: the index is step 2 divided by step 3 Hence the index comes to 1.94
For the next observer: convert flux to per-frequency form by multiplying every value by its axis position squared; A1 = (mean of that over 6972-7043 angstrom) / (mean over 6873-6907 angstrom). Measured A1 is 1.61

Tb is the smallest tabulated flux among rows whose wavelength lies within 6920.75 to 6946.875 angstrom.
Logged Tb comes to 5.584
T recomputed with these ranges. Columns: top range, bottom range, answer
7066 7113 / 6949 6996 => 0.55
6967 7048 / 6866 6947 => 1.50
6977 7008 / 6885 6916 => 2.24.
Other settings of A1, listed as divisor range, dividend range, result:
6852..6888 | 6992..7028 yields 1.43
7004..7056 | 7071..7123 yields 1.02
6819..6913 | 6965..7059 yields 0.71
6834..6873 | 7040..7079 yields 0.57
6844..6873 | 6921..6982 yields 1.42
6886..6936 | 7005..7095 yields 1.04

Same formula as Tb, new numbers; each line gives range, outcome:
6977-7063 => 5.647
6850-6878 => 5.8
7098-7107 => 5.677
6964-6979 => 6.021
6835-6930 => 5.589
